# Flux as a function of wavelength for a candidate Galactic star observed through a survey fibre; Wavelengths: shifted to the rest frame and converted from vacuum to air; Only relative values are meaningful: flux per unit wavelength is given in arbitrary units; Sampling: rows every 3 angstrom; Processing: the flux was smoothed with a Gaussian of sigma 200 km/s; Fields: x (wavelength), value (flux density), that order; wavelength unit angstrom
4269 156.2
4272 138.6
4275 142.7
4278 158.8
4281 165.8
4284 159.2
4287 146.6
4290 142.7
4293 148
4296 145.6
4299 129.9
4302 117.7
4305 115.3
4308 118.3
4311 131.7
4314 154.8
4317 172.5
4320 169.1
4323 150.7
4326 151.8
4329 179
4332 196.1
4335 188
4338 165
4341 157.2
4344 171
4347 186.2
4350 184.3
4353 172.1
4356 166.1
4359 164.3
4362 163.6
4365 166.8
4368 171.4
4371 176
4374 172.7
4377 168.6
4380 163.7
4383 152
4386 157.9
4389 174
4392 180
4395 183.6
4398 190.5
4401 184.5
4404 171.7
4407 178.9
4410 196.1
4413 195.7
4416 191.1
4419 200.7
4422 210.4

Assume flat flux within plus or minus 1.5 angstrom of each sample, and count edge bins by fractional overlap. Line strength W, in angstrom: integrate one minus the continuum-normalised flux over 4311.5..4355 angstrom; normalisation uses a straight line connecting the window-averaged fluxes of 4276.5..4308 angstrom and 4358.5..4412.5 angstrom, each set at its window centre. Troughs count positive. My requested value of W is -4.0 angstrom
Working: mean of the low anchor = 142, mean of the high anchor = 174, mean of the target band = 170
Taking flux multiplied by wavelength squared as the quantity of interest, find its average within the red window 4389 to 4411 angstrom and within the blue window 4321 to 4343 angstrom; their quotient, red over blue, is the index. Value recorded 1.11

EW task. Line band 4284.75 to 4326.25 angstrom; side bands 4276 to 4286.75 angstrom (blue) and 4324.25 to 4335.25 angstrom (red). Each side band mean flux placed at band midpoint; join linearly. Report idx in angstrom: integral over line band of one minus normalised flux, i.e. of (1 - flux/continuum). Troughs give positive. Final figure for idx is 6.3 angstrom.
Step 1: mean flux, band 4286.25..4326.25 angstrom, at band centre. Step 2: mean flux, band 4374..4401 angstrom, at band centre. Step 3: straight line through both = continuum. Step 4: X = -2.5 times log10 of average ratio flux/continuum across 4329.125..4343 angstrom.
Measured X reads -0.156 mag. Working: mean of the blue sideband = 142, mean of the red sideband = 172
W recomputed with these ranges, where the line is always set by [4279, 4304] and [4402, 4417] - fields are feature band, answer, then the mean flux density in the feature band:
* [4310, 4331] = -0.7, 160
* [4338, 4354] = -0.9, 173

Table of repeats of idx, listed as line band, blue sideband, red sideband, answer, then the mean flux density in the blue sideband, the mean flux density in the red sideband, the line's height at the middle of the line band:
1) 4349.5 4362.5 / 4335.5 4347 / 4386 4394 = 0.09 angstrom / 169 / 174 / 171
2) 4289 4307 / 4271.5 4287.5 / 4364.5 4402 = 2.75 angstrom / 153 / 172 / 157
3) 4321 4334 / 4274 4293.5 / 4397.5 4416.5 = -0.43 angstrom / 152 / 187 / 165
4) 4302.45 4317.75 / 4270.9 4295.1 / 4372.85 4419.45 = 2.12 angstrom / 150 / 178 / 157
